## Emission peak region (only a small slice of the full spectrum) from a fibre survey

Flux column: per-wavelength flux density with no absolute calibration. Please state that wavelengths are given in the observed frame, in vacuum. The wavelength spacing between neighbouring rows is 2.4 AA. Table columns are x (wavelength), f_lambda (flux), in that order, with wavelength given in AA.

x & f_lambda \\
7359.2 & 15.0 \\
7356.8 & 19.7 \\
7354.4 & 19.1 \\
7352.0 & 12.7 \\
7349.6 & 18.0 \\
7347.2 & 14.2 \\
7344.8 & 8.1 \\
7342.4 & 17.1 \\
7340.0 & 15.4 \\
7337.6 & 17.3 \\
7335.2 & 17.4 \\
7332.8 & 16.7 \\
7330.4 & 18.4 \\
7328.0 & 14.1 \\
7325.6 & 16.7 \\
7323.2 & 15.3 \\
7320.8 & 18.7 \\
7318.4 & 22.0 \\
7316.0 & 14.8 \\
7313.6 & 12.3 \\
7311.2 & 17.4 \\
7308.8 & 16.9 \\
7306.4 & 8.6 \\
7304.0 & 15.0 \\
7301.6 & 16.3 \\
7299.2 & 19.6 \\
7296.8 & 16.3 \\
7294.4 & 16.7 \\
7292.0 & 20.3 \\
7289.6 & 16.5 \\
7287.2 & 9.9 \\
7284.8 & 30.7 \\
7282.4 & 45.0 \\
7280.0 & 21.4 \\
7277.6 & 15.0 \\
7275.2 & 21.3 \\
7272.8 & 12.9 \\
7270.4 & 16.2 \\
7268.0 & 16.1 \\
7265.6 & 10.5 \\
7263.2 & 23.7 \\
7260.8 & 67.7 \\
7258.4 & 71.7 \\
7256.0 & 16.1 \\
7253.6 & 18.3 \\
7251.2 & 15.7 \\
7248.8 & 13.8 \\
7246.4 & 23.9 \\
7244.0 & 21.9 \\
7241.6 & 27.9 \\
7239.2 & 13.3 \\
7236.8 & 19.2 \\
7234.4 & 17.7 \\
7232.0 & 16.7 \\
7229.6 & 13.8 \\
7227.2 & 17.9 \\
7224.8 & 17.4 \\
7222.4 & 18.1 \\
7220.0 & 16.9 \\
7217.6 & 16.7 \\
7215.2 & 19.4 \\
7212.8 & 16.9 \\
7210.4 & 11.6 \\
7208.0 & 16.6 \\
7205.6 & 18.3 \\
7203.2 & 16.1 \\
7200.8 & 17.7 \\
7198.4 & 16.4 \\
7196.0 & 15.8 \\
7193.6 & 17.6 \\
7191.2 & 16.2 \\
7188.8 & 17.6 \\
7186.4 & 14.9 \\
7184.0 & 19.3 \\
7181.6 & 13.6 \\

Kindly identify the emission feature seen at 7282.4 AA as [N II] 6583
